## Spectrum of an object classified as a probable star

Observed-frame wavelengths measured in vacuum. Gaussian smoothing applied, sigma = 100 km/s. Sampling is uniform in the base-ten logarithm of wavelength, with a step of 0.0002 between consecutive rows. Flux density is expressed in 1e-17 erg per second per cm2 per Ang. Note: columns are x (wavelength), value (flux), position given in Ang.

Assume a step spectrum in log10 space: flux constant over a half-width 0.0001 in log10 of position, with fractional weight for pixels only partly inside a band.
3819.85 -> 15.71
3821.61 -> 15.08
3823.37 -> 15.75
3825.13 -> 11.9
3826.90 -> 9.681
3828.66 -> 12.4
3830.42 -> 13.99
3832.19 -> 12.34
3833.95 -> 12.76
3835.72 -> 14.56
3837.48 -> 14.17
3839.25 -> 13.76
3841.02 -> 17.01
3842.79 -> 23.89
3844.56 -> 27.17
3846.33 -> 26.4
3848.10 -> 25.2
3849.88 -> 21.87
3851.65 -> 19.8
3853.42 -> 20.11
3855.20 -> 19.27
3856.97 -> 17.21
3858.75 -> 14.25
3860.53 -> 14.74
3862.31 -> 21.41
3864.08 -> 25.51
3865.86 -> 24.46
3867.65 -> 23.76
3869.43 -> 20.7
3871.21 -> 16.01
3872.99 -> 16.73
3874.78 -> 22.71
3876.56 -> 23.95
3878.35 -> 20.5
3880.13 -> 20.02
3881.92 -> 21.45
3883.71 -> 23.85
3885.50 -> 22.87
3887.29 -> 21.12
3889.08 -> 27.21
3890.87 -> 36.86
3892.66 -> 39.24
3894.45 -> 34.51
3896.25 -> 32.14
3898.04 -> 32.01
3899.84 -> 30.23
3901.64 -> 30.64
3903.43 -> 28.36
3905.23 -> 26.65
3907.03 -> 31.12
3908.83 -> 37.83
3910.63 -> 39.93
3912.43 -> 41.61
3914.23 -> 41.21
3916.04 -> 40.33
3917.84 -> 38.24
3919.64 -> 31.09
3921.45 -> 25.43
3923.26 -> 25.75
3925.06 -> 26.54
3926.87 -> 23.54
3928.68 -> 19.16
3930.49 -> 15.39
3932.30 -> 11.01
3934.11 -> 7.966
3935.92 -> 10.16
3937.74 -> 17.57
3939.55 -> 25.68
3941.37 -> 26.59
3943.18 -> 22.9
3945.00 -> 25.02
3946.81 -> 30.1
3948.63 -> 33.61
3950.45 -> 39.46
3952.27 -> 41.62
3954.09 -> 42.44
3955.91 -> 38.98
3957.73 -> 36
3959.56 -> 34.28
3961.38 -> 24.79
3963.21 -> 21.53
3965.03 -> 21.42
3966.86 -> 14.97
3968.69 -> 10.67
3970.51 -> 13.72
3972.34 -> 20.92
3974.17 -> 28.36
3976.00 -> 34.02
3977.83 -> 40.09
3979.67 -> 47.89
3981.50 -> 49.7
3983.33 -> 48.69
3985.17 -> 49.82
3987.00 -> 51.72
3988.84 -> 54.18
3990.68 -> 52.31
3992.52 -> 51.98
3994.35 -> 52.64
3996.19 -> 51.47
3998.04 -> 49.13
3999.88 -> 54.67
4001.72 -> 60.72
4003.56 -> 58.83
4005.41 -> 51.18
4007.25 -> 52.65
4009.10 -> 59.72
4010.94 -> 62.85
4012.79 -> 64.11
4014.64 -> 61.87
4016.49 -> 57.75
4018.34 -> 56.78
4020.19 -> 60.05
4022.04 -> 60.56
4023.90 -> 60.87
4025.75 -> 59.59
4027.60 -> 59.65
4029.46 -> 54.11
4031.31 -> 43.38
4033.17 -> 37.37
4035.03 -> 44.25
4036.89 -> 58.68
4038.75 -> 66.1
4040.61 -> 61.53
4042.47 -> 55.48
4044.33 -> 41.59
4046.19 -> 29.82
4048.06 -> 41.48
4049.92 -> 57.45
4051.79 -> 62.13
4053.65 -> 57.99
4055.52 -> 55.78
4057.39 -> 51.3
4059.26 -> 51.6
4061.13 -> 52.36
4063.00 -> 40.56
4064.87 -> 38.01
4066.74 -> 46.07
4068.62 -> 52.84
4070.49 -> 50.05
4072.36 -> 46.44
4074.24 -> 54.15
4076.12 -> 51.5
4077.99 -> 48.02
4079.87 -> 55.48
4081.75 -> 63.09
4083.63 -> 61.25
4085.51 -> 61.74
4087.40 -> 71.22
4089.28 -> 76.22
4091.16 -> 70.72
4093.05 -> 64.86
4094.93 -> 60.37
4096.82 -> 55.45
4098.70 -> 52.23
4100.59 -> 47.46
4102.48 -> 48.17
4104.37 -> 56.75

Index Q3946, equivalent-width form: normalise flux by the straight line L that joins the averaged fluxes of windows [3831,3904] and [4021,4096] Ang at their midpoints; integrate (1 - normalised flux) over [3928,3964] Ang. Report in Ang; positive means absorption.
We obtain 9.8 Ang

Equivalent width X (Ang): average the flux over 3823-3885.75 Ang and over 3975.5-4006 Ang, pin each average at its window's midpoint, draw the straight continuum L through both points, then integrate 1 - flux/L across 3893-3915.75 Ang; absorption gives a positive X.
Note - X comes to -2.6 Ang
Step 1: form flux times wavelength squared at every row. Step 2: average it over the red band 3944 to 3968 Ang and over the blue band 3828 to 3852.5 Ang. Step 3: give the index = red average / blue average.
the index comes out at 1.79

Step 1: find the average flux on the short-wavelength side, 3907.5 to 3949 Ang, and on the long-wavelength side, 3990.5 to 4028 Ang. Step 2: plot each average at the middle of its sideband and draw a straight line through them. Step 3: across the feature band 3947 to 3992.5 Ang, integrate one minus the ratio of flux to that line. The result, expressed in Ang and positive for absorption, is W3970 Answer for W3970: 7.2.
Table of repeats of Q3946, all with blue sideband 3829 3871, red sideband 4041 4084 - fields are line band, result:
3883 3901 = -3.26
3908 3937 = 2.25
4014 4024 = -3.46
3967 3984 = 2.87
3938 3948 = 2.20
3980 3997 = -4.97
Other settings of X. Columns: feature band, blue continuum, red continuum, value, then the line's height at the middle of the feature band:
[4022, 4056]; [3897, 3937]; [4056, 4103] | -3.3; 48.2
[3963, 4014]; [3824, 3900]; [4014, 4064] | 0.5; 44.1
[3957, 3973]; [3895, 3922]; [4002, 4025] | 8.6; 47.4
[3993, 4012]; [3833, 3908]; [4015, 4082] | -4.5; 44.8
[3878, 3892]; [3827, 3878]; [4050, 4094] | 0.0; 24.5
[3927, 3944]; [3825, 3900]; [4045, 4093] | 7.9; 33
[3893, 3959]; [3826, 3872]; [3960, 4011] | 3.8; 31.9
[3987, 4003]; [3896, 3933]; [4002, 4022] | 0.1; 53.7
